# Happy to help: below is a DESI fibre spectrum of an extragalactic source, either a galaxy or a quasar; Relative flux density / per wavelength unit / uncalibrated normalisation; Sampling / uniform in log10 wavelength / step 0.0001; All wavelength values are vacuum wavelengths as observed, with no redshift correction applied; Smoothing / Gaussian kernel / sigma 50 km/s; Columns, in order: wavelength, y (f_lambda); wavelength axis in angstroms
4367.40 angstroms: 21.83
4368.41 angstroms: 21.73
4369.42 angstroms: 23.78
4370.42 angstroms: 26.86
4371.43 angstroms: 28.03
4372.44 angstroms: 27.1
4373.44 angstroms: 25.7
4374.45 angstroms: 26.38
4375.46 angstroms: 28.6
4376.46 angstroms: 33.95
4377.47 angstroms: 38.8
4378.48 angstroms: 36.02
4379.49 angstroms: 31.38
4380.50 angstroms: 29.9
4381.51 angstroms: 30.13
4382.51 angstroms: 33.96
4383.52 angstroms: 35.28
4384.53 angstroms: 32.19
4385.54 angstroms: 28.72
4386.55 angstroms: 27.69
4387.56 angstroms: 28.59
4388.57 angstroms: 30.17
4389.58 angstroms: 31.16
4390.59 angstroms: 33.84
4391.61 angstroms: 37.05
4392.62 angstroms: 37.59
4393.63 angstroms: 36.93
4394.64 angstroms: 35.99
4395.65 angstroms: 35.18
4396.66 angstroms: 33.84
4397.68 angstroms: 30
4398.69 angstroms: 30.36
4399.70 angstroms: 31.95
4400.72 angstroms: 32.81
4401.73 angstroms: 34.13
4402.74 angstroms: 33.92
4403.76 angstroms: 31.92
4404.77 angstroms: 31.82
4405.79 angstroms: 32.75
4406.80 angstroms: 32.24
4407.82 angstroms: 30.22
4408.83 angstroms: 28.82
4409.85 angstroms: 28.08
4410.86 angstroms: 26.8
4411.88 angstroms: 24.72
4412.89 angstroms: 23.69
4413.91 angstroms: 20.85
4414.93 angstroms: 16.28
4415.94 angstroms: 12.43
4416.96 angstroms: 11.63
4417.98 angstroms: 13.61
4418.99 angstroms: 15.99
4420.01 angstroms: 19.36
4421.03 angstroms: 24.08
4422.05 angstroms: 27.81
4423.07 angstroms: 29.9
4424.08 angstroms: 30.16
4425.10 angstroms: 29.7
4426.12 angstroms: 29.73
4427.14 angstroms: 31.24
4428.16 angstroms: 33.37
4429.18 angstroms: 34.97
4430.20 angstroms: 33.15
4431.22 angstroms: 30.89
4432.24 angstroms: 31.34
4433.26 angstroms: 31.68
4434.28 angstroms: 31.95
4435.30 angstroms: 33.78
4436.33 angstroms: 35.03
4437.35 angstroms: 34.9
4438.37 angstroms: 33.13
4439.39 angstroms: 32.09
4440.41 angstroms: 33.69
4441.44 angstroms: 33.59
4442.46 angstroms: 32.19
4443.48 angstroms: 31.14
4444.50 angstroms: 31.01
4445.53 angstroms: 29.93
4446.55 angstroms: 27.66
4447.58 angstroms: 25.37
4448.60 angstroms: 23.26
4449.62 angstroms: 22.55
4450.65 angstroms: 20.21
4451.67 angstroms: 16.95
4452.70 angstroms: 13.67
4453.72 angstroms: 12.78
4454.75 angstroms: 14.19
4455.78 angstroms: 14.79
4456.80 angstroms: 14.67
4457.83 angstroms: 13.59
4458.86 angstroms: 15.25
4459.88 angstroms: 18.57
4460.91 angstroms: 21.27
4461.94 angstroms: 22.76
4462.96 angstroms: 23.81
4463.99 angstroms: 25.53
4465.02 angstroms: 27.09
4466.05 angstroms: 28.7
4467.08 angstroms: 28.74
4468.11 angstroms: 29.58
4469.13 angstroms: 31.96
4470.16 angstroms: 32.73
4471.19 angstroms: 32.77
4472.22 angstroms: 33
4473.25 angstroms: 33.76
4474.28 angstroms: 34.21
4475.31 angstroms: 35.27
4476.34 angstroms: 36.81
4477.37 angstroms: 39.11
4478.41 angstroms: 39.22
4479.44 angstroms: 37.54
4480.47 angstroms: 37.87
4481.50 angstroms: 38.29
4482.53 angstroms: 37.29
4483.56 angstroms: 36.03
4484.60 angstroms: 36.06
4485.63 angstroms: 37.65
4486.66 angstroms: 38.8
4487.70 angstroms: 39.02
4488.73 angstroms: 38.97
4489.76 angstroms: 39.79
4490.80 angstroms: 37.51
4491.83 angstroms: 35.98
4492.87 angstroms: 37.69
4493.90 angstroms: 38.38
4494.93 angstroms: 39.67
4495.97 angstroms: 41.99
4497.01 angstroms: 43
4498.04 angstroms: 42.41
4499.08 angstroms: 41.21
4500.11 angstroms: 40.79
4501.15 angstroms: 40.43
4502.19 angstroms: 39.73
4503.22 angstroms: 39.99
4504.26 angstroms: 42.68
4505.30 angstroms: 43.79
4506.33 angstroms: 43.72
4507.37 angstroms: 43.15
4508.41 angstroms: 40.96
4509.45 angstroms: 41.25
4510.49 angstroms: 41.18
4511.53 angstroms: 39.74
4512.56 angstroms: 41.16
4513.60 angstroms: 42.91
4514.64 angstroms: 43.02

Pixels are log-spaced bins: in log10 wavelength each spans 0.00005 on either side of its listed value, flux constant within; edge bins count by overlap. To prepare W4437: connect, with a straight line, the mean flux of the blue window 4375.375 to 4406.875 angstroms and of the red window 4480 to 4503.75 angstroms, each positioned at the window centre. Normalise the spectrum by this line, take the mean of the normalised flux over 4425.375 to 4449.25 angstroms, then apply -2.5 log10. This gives 0.14 mag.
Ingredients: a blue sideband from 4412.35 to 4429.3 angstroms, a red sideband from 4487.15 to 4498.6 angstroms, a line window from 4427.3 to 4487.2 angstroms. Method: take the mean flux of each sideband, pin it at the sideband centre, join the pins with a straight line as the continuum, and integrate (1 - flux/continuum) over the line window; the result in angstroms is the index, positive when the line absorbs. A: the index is 3.8 angstroms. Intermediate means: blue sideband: 23.6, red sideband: 39.5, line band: 29.3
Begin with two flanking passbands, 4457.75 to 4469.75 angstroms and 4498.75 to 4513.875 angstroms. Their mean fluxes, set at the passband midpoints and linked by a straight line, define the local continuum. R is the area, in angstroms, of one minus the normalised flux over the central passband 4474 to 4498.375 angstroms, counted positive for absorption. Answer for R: -3.7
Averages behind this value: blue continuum 24.4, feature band 38.3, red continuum 41.5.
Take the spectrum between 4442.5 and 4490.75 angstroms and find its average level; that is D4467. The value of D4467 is 28.8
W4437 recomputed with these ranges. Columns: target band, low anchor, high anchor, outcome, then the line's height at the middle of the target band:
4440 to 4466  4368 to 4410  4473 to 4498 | 0.493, 35.8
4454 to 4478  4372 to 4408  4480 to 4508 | 0.392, 37.7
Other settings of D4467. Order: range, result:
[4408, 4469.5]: 25.4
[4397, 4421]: 25.8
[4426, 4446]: 32.5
